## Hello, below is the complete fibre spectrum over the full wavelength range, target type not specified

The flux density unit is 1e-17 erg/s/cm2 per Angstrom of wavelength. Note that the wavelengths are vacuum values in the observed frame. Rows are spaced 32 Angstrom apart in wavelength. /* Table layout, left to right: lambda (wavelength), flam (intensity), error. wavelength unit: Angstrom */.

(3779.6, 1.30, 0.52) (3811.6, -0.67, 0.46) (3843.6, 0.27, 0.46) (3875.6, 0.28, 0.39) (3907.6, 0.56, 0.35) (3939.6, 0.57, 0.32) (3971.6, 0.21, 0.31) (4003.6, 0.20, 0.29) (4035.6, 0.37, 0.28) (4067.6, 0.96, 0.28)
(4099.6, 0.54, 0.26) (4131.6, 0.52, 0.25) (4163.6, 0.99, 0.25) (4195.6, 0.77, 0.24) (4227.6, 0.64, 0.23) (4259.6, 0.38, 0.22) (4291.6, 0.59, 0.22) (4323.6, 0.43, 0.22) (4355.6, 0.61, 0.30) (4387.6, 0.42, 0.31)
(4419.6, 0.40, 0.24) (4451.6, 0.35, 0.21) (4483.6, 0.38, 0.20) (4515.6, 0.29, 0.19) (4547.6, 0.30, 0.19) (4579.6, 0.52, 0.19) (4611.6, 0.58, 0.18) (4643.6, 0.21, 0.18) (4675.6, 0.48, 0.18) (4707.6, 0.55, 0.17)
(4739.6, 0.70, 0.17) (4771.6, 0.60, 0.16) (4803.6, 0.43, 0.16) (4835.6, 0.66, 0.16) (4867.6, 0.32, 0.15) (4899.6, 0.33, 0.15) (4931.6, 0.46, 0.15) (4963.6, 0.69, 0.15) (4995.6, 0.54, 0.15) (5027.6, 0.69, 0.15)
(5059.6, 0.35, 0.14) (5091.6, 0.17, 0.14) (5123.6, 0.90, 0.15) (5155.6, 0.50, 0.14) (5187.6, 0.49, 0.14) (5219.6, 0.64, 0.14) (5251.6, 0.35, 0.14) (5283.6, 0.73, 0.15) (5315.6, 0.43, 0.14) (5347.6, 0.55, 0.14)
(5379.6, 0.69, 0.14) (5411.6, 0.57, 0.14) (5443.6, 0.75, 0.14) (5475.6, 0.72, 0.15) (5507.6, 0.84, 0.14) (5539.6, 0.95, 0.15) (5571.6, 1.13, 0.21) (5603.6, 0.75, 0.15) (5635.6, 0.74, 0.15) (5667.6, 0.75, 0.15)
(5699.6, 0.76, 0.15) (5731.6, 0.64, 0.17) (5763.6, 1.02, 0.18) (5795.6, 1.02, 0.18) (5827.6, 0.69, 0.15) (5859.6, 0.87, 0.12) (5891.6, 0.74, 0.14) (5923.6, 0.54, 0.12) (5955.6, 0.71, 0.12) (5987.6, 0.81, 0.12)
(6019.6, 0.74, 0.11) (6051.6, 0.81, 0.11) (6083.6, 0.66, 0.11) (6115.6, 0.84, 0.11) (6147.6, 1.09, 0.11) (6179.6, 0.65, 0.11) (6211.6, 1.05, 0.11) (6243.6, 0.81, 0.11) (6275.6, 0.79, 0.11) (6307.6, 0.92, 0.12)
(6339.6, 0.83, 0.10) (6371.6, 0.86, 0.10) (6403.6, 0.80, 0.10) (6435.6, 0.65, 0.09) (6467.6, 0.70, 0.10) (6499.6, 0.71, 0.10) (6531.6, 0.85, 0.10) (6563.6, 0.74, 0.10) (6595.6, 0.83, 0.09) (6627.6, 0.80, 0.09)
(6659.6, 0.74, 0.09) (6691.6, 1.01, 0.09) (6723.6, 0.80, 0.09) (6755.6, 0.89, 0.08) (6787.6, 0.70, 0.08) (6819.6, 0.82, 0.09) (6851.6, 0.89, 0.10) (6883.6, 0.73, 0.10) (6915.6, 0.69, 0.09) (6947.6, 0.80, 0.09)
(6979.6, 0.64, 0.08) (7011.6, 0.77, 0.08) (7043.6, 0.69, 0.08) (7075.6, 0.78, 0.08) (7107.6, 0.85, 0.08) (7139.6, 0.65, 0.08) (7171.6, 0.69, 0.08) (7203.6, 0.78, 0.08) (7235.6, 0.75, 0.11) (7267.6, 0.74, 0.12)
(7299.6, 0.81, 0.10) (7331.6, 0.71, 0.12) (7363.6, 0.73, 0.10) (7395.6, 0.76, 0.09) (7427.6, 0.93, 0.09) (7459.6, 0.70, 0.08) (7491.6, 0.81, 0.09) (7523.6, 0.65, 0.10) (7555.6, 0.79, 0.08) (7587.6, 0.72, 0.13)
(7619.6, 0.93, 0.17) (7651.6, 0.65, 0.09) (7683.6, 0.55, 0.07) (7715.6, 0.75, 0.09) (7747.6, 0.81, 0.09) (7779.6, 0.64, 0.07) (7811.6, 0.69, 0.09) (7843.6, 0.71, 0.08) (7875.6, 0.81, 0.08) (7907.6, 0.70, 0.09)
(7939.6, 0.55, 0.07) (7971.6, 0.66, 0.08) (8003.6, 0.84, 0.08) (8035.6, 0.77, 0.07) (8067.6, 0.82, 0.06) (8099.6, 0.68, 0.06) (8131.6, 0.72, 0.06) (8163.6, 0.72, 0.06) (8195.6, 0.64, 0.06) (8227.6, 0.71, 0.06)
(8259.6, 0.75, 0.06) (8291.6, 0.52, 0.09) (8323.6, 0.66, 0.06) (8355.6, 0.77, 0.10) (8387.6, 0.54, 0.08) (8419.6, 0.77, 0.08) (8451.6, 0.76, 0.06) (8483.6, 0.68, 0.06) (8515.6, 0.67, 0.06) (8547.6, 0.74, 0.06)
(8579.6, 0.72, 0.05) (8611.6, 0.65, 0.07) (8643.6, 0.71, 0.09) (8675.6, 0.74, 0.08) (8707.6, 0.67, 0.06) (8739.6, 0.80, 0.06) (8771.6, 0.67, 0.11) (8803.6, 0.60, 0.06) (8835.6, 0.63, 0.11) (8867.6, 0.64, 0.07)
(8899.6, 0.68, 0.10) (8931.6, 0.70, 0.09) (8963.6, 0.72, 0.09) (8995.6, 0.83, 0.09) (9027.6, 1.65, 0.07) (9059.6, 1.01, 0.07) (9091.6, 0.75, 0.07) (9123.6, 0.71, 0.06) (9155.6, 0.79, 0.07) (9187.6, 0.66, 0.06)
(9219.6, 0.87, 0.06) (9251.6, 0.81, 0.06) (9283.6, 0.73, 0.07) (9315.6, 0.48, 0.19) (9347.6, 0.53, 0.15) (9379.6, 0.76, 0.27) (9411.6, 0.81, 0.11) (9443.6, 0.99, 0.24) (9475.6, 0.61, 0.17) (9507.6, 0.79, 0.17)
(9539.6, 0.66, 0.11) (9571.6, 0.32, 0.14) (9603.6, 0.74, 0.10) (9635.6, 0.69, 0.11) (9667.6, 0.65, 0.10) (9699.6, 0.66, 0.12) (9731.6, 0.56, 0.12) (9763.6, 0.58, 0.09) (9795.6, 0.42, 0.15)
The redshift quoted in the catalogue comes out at 0.374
